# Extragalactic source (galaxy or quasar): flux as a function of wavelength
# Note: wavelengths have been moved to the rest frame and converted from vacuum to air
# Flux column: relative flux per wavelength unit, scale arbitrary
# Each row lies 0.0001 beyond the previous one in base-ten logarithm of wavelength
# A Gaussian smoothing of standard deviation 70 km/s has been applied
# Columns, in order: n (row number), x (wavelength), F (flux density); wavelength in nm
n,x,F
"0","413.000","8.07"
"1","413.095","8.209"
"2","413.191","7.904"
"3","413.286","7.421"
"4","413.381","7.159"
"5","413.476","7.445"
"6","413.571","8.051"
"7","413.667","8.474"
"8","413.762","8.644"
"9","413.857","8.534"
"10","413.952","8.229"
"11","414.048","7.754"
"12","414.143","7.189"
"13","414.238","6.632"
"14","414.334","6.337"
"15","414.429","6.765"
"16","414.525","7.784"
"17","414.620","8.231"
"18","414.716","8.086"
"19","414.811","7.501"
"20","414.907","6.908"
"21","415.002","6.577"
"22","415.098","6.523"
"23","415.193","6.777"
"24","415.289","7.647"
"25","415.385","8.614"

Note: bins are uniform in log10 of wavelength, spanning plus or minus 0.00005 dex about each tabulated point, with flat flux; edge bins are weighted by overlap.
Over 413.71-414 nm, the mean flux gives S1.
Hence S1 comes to 8.48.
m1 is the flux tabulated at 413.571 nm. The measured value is 8.051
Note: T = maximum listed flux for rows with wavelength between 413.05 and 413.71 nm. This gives 8.474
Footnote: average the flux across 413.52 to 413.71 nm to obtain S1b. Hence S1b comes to 8.22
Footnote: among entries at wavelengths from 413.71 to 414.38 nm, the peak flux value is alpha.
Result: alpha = 8.644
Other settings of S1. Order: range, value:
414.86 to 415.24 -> 6.71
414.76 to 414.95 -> 7.23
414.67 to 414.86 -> 7.79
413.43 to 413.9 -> 8.23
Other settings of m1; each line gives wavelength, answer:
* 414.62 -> 8.231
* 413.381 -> 7.159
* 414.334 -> 6.337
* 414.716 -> 8.086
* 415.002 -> 6.577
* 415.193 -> 6.777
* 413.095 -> 8.209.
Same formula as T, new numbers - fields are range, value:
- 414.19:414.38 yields 6.632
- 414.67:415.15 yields 8.086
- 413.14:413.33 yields 7.904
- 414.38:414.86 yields 8.231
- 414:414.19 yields 7.754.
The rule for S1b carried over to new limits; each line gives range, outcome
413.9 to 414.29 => 7.45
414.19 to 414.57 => 6.87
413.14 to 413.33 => 7.65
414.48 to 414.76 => 8.03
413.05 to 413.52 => 7.62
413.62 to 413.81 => 8.58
